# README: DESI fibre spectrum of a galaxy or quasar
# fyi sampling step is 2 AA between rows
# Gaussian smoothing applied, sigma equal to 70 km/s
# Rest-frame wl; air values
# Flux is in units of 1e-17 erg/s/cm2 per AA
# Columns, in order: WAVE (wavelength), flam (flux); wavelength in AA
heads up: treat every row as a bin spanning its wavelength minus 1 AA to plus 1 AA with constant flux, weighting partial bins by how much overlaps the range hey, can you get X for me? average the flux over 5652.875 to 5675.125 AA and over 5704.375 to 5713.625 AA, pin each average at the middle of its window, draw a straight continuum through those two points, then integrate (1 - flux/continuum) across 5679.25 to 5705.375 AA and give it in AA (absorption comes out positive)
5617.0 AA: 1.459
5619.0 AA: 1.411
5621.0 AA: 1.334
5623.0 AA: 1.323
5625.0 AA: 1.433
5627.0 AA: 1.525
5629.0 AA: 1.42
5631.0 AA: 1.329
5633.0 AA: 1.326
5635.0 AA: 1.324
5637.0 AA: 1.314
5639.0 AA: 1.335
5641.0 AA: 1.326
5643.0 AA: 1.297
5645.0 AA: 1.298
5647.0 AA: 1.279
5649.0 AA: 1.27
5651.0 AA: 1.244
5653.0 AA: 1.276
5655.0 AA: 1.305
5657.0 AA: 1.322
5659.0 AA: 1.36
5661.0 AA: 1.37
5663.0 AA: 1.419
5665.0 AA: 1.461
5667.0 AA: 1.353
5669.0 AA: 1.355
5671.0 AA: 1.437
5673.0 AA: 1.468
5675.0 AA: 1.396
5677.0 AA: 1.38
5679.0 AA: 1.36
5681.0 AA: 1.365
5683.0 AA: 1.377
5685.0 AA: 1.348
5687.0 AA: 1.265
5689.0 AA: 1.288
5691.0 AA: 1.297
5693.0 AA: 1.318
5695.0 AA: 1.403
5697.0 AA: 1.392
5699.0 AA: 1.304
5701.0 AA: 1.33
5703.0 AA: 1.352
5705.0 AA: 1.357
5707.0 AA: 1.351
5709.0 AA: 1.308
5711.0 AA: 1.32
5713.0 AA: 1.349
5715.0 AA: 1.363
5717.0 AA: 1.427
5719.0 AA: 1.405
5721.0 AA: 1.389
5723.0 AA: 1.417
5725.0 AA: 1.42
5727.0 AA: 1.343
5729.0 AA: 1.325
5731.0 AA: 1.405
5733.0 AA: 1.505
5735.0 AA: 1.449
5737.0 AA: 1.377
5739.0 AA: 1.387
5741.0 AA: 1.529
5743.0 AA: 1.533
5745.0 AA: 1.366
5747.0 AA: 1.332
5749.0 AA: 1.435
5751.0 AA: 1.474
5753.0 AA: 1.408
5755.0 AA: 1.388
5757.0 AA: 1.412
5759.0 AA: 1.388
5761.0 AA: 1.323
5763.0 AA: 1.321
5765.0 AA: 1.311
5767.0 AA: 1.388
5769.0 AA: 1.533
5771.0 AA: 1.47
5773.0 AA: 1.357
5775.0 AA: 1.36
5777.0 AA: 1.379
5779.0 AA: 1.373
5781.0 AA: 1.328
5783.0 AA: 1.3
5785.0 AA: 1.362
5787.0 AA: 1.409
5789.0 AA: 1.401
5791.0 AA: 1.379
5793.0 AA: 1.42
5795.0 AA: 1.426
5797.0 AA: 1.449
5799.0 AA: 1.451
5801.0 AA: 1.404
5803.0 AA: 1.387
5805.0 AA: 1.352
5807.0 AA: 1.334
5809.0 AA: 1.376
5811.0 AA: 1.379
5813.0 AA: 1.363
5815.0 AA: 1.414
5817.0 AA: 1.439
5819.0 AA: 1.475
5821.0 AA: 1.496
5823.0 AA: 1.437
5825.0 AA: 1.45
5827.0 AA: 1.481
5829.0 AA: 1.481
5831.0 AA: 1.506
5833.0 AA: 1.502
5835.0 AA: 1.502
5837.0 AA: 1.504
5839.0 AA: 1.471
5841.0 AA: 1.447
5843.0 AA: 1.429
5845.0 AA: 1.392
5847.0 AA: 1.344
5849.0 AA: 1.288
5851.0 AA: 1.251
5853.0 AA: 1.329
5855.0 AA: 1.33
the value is 0.3 AA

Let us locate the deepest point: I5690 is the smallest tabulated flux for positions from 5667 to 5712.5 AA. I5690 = 1.265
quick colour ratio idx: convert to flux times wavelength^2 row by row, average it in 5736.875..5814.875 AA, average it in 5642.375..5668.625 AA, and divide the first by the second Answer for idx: 1.09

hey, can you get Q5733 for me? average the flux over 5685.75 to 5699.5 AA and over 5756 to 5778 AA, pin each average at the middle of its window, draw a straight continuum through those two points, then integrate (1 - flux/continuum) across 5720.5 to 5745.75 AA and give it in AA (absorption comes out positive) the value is -1.15 AA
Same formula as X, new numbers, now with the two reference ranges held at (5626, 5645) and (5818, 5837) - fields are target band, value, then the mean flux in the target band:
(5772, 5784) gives 0.8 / 1.35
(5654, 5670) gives 0.0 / 1.37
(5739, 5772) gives 0.5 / 1.41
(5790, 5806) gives 0.6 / 1.41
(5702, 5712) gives 0.4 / 1.34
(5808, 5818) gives 0.5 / 1.39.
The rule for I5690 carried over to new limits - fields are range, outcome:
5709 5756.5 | 1.308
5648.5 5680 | 1.244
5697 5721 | 1.304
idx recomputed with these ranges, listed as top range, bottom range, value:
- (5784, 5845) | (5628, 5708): 1.12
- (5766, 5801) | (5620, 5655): 1.11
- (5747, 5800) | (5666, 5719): 1.06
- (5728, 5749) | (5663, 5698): 1.06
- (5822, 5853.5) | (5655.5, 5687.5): 1.10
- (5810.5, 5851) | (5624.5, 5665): 1.14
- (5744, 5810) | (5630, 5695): 1.08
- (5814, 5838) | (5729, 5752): 1.06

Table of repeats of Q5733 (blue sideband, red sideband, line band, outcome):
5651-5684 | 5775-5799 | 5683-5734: 0.62 AA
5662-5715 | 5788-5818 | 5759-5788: 0.32 AA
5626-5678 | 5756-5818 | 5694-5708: 0.10 AA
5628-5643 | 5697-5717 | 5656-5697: -0.82 AA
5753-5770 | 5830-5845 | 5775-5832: 1.04 AA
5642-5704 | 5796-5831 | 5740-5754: -0.54 AA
